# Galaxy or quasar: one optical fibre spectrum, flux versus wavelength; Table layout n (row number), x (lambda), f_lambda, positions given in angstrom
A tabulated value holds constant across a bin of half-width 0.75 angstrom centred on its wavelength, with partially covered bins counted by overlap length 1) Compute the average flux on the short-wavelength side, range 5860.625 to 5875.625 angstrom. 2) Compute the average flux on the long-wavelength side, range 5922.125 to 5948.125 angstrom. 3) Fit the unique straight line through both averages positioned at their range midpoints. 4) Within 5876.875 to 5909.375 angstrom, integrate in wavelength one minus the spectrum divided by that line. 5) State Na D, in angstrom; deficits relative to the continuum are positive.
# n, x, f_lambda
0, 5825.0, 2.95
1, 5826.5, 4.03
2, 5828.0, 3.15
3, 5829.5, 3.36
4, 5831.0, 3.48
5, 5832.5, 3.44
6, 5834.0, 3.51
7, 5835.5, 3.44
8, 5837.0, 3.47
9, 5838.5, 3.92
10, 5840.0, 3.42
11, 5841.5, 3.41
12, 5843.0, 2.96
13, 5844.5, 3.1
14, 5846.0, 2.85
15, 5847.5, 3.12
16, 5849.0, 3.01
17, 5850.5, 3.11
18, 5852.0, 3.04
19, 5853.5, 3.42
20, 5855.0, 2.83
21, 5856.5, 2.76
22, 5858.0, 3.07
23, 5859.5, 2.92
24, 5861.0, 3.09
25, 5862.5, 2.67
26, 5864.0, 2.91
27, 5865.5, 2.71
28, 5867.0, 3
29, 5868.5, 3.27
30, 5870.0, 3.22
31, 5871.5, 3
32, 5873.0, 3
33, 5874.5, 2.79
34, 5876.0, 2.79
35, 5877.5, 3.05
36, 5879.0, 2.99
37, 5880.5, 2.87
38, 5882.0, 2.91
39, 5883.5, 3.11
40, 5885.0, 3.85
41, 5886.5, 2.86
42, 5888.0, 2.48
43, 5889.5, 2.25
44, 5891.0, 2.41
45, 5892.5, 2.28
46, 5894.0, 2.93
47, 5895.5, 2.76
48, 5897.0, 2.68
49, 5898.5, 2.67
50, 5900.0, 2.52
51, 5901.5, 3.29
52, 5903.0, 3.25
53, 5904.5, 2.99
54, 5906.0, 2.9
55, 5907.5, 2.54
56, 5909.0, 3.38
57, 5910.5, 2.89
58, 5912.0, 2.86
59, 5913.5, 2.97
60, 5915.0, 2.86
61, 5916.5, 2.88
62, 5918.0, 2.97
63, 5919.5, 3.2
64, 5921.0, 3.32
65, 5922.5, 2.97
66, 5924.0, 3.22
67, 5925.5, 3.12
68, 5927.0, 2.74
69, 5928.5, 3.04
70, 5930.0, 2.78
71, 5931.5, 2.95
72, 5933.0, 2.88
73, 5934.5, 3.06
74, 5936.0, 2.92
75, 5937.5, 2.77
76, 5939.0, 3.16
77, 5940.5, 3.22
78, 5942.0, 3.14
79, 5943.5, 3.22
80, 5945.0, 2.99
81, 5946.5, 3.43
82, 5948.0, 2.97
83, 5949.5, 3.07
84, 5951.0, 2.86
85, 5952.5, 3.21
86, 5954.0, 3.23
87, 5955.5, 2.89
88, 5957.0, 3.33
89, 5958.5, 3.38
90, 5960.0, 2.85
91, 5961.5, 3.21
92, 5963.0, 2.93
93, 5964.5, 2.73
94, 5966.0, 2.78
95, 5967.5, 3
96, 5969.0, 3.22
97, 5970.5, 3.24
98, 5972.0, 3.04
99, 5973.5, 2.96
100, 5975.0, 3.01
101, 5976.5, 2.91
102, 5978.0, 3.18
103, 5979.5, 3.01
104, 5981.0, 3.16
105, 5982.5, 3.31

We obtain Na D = 1.43 angstrom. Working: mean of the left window 2.96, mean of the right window 3.03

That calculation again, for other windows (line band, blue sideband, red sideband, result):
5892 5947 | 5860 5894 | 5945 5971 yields 0.4 angstrom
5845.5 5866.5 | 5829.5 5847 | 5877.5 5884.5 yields 1.6 angstrom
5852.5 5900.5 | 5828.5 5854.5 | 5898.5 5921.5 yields 3.8 angstrom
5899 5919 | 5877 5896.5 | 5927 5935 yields -0.5 angstrom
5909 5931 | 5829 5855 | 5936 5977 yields 0.9 angstrom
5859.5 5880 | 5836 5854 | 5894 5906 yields 0.8 angstrom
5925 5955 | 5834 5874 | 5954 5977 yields 0.2 angstrom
